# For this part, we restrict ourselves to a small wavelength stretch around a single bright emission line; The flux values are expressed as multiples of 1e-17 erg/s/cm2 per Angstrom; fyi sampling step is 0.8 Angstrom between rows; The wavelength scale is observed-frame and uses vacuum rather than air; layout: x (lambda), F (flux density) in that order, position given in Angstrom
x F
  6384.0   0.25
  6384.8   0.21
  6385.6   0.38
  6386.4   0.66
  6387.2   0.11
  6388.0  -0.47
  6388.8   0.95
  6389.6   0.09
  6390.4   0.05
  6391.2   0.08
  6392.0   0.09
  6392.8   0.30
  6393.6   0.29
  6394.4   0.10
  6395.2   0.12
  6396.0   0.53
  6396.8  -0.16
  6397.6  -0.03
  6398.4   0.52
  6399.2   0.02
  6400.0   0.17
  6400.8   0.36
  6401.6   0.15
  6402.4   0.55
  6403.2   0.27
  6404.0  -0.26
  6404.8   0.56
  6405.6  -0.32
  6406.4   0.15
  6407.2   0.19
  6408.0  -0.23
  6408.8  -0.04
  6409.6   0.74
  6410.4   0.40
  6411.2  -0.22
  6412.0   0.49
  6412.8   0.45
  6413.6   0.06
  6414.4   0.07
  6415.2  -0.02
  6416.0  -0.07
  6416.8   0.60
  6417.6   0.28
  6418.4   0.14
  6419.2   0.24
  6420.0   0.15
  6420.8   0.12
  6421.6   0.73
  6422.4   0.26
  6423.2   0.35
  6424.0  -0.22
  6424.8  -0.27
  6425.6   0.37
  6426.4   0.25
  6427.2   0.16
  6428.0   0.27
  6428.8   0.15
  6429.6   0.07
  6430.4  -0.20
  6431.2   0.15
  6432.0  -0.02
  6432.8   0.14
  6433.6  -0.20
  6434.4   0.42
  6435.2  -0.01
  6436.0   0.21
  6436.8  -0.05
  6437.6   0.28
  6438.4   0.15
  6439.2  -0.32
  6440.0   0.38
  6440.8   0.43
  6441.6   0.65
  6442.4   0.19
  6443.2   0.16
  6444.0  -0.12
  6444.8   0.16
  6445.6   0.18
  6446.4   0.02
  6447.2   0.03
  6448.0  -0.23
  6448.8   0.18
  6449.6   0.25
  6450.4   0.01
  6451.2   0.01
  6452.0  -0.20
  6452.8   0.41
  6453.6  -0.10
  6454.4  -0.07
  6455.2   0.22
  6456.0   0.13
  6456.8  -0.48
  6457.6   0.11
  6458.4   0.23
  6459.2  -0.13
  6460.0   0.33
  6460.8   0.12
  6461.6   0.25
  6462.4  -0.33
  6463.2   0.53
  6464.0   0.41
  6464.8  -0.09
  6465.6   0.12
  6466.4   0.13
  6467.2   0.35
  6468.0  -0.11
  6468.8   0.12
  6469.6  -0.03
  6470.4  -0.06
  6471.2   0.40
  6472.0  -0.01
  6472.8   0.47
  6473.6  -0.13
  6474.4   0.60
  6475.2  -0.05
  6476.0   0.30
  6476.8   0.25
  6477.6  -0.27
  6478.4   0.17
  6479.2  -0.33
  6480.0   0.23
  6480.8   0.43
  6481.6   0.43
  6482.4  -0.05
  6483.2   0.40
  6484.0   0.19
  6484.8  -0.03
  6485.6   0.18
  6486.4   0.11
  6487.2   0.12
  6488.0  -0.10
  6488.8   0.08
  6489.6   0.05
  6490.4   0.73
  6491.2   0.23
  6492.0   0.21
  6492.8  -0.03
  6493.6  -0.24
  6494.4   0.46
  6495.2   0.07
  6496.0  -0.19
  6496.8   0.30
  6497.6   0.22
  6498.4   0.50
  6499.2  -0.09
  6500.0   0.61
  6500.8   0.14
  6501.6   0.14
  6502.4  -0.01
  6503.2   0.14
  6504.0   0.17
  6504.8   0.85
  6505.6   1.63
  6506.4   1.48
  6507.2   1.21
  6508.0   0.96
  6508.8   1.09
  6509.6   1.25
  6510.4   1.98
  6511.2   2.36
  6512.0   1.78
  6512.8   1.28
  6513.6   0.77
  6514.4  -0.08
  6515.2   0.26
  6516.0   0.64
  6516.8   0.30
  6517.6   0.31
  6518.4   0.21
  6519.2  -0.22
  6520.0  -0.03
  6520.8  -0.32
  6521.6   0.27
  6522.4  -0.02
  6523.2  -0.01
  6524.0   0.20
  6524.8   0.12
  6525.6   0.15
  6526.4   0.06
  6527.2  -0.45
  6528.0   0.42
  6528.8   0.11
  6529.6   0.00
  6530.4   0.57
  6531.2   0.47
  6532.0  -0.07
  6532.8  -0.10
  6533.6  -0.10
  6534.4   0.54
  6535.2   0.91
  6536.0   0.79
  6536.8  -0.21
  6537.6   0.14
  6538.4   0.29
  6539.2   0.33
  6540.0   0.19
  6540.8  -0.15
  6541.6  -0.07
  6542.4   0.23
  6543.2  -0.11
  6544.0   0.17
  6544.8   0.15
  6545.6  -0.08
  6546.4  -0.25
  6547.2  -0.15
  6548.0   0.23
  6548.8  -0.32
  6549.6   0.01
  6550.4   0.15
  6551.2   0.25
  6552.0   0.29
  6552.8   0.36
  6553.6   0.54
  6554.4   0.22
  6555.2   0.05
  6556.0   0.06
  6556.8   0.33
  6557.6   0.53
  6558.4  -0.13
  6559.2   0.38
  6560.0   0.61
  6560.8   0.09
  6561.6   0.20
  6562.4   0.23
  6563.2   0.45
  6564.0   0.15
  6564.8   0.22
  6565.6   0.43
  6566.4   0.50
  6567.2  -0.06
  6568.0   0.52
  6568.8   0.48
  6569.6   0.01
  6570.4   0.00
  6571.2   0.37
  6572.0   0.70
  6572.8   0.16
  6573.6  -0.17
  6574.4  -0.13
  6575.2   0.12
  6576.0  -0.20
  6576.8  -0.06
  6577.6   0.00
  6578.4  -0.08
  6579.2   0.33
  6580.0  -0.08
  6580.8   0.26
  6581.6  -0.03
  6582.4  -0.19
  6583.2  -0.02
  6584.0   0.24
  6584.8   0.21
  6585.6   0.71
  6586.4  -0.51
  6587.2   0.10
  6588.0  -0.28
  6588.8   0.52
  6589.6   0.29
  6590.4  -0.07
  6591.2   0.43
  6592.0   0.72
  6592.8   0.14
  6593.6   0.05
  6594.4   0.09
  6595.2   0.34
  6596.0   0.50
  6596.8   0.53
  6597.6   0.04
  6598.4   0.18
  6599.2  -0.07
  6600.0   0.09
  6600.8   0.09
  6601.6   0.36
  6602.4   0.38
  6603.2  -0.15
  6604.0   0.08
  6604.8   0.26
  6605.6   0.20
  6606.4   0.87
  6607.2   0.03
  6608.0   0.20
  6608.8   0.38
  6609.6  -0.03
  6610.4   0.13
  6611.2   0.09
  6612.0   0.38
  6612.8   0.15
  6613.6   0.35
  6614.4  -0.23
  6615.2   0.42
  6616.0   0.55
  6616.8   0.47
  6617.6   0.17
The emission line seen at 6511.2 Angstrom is [O II] 3727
